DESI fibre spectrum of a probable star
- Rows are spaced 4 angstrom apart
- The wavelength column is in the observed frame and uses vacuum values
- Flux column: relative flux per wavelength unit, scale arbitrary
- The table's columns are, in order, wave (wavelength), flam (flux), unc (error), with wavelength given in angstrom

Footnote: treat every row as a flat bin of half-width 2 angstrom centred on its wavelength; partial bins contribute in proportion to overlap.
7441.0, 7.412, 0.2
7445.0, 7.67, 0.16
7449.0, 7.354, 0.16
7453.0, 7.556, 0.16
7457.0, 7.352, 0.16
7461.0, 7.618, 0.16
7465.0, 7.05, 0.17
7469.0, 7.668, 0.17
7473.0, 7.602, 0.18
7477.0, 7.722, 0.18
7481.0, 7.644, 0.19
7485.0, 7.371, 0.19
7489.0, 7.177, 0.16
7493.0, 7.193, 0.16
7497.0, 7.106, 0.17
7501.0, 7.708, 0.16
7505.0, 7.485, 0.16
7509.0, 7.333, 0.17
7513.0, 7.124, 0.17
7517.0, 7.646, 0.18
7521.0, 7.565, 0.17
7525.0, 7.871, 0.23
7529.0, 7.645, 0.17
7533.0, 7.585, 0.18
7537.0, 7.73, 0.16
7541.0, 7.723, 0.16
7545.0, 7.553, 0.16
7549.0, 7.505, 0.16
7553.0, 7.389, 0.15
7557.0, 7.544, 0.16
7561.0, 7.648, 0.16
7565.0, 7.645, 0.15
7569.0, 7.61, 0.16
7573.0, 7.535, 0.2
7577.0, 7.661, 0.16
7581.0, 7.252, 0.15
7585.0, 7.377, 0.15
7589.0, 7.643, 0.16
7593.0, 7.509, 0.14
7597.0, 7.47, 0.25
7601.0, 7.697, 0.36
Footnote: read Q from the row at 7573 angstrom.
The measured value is 7.535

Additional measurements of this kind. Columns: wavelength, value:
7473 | 7.602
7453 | 7.556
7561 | 7.648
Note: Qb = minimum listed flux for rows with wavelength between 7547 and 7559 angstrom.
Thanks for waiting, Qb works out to 7.389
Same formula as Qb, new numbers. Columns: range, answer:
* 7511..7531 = 7.124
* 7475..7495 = 7.177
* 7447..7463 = 7.352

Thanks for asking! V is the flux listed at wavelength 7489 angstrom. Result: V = 7.177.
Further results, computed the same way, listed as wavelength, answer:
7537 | 7.73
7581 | 7.252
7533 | 7.585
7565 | 7.645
